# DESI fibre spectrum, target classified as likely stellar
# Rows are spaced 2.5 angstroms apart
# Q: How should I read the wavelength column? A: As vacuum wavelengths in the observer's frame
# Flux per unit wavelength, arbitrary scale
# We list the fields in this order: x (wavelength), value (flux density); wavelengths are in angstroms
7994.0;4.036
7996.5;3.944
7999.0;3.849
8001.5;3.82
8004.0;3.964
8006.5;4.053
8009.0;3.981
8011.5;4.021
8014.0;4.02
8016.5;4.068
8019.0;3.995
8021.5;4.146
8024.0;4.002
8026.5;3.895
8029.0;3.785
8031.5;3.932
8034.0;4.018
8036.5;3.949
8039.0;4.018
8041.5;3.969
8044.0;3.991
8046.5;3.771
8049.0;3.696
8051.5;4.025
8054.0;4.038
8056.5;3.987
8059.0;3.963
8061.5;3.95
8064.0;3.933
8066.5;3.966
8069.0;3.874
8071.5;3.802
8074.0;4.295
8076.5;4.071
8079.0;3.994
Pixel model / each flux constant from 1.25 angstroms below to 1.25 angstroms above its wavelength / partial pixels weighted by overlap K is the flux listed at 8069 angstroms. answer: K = 3.874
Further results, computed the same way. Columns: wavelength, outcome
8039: 4.018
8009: 3.981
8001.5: 3.82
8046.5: 3.771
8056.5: 3.987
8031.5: 3.932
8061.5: 3.95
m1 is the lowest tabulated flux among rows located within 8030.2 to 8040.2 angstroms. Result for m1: 3.932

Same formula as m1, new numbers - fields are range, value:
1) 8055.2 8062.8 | 3.95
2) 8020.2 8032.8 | 3.785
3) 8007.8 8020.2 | 3.981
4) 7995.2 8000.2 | 3.849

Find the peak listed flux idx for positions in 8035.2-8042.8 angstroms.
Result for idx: 4.018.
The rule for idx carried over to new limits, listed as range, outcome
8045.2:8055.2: 4.038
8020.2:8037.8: 4.146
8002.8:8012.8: 4.053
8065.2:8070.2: 3.966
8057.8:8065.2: 3.963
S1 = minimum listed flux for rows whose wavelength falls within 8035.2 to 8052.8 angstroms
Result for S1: 3.696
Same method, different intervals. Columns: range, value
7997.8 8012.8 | 3.82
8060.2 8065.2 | 3.933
